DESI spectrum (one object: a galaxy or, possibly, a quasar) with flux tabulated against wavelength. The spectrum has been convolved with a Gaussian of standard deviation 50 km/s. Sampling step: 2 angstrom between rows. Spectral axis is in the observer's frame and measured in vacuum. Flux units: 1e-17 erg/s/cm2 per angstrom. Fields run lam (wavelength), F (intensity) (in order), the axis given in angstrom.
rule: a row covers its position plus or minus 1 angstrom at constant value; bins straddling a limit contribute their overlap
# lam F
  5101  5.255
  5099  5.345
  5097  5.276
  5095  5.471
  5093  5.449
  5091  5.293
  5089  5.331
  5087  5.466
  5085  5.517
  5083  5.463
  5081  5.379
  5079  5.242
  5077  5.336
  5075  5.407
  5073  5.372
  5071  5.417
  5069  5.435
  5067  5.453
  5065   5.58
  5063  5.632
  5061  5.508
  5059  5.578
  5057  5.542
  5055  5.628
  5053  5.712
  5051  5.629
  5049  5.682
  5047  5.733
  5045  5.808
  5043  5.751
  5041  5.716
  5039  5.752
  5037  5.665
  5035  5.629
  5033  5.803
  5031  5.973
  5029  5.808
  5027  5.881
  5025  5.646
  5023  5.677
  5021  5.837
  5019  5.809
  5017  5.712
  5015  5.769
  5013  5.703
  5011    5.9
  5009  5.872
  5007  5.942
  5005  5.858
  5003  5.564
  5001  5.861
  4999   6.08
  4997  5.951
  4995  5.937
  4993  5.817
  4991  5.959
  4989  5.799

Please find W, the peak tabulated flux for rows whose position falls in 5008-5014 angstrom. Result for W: 5.9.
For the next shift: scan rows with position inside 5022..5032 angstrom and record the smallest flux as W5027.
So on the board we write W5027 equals 5.646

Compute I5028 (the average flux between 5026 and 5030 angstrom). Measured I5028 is 5.84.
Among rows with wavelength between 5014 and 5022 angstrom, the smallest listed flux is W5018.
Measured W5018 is 5.712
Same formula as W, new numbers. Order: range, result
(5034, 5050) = 5.808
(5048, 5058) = 5.712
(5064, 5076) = 5.58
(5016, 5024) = 5.837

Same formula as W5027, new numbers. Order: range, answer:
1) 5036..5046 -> 5.665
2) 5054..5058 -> 5.542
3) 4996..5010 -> 5.564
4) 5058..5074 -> 5.372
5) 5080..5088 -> 5.379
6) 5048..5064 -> 5.508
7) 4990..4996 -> 5.817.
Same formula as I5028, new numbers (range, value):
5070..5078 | 5.38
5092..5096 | 5.46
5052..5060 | 5.62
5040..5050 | 5.74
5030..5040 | 5.76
